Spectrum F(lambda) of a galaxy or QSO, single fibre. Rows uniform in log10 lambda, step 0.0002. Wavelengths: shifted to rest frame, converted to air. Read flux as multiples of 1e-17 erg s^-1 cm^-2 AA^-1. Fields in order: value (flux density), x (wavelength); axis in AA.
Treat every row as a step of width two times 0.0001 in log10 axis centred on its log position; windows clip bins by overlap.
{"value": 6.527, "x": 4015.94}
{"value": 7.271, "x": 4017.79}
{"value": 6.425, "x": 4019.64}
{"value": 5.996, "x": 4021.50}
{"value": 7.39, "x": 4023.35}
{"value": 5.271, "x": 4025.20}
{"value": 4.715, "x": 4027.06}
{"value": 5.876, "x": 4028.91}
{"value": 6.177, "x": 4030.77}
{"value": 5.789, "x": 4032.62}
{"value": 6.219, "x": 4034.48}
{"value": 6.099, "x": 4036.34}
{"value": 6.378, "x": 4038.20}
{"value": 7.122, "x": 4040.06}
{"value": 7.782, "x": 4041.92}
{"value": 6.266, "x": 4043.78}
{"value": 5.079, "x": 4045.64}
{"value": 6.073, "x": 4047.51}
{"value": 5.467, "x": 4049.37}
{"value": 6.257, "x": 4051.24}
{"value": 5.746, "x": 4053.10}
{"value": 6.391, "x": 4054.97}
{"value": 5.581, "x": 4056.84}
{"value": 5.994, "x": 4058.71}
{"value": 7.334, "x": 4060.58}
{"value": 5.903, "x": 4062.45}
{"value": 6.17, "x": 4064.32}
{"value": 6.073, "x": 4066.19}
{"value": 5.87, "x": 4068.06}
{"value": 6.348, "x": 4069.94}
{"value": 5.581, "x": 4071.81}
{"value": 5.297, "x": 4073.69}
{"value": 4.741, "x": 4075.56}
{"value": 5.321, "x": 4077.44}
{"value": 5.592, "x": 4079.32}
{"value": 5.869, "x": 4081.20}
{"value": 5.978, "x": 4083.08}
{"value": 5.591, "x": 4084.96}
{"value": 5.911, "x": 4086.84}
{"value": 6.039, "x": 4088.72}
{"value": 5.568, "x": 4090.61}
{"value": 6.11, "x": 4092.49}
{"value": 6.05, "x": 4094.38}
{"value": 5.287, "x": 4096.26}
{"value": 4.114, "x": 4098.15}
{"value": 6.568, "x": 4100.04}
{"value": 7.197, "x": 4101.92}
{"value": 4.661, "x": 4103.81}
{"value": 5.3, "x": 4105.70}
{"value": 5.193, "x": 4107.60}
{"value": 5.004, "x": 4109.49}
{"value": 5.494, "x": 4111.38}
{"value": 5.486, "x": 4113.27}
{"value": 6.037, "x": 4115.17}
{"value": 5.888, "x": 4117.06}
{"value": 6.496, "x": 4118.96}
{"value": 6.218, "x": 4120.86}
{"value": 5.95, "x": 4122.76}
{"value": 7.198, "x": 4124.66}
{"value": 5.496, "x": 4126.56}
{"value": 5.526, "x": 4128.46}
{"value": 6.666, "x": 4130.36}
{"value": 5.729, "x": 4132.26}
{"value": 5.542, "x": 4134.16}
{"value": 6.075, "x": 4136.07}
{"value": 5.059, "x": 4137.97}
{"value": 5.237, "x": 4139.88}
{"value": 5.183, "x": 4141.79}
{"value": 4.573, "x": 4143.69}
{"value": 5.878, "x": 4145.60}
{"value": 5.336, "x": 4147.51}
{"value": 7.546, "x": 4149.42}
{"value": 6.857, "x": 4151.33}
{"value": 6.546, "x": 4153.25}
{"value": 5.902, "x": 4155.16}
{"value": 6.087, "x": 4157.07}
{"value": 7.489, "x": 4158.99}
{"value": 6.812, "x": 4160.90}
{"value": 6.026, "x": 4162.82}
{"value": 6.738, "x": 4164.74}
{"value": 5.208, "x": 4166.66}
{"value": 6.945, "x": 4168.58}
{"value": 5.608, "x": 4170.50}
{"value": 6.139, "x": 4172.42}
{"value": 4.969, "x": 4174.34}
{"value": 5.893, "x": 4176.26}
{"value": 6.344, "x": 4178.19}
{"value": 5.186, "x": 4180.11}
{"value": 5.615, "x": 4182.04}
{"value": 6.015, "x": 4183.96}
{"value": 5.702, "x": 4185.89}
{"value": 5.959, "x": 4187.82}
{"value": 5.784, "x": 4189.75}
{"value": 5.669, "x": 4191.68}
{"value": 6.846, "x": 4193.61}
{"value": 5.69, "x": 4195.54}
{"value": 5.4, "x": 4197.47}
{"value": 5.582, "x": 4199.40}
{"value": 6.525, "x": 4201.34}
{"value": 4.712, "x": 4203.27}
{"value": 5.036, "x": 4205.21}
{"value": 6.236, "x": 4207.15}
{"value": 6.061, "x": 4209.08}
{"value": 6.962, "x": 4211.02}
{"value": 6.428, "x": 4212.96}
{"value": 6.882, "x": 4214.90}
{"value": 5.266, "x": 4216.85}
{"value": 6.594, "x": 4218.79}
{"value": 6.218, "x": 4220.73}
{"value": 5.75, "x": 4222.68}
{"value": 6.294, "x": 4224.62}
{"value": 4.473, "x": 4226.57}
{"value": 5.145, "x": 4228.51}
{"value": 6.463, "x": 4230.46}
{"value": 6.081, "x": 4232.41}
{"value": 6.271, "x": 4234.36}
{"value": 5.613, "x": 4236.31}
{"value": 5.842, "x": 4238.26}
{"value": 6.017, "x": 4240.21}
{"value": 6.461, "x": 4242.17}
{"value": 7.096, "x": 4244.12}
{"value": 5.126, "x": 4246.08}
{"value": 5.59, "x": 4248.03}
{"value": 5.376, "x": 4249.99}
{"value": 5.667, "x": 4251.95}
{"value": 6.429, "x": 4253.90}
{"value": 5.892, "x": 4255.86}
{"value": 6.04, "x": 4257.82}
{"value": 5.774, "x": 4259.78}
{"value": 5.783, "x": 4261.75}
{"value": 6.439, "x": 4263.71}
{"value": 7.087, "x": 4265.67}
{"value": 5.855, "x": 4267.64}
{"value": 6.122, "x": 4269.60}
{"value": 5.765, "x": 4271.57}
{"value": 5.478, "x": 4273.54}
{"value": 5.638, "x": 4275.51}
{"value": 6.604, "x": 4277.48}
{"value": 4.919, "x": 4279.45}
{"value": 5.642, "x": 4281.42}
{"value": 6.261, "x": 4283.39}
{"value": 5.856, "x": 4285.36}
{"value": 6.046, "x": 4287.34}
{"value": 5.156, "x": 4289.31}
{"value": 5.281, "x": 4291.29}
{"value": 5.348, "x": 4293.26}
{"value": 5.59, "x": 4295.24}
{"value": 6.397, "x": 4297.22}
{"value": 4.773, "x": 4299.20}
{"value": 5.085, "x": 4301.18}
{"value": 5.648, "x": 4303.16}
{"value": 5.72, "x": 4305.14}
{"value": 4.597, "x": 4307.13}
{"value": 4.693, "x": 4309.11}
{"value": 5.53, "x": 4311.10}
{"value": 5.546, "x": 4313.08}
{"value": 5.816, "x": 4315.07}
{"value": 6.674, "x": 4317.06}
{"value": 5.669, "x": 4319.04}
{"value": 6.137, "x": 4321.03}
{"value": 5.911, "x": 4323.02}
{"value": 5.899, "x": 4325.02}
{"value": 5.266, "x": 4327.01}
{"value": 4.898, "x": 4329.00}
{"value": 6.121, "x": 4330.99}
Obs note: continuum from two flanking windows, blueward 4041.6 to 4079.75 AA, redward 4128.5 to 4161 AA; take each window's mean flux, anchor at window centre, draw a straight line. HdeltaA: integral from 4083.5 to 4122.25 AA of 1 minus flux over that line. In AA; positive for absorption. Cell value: 1.6 AA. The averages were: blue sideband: 5.92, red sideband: 6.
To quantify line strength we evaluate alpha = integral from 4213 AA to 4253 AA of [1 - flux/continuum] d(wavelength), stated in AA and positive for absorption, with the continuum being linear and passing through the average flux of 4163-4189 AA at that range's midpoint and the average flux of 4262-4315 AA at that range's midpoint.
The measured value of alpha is -1.1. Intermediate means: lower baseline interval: 5.87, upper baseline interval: 5.66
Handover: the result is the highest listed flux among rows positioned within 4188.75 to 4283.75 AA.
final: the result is 7.096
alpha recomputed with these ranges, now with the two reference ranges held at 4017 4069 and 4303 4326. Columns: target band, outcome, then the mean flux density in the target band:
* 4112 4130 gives -0.1 AA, 6.04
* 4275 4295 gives 0.1 AA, 5.67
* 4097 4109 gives 1.1 AA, 5.48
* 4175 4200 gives 0.3 AA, 5.82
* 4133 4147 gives 1.4 AA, 5.37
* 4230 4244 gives -0.9 AA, 6.15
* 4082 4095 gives 0.4 AA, 5.89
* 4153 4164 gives -1.0 AA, 6.48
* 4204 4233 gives -0.7 AA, 5.98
